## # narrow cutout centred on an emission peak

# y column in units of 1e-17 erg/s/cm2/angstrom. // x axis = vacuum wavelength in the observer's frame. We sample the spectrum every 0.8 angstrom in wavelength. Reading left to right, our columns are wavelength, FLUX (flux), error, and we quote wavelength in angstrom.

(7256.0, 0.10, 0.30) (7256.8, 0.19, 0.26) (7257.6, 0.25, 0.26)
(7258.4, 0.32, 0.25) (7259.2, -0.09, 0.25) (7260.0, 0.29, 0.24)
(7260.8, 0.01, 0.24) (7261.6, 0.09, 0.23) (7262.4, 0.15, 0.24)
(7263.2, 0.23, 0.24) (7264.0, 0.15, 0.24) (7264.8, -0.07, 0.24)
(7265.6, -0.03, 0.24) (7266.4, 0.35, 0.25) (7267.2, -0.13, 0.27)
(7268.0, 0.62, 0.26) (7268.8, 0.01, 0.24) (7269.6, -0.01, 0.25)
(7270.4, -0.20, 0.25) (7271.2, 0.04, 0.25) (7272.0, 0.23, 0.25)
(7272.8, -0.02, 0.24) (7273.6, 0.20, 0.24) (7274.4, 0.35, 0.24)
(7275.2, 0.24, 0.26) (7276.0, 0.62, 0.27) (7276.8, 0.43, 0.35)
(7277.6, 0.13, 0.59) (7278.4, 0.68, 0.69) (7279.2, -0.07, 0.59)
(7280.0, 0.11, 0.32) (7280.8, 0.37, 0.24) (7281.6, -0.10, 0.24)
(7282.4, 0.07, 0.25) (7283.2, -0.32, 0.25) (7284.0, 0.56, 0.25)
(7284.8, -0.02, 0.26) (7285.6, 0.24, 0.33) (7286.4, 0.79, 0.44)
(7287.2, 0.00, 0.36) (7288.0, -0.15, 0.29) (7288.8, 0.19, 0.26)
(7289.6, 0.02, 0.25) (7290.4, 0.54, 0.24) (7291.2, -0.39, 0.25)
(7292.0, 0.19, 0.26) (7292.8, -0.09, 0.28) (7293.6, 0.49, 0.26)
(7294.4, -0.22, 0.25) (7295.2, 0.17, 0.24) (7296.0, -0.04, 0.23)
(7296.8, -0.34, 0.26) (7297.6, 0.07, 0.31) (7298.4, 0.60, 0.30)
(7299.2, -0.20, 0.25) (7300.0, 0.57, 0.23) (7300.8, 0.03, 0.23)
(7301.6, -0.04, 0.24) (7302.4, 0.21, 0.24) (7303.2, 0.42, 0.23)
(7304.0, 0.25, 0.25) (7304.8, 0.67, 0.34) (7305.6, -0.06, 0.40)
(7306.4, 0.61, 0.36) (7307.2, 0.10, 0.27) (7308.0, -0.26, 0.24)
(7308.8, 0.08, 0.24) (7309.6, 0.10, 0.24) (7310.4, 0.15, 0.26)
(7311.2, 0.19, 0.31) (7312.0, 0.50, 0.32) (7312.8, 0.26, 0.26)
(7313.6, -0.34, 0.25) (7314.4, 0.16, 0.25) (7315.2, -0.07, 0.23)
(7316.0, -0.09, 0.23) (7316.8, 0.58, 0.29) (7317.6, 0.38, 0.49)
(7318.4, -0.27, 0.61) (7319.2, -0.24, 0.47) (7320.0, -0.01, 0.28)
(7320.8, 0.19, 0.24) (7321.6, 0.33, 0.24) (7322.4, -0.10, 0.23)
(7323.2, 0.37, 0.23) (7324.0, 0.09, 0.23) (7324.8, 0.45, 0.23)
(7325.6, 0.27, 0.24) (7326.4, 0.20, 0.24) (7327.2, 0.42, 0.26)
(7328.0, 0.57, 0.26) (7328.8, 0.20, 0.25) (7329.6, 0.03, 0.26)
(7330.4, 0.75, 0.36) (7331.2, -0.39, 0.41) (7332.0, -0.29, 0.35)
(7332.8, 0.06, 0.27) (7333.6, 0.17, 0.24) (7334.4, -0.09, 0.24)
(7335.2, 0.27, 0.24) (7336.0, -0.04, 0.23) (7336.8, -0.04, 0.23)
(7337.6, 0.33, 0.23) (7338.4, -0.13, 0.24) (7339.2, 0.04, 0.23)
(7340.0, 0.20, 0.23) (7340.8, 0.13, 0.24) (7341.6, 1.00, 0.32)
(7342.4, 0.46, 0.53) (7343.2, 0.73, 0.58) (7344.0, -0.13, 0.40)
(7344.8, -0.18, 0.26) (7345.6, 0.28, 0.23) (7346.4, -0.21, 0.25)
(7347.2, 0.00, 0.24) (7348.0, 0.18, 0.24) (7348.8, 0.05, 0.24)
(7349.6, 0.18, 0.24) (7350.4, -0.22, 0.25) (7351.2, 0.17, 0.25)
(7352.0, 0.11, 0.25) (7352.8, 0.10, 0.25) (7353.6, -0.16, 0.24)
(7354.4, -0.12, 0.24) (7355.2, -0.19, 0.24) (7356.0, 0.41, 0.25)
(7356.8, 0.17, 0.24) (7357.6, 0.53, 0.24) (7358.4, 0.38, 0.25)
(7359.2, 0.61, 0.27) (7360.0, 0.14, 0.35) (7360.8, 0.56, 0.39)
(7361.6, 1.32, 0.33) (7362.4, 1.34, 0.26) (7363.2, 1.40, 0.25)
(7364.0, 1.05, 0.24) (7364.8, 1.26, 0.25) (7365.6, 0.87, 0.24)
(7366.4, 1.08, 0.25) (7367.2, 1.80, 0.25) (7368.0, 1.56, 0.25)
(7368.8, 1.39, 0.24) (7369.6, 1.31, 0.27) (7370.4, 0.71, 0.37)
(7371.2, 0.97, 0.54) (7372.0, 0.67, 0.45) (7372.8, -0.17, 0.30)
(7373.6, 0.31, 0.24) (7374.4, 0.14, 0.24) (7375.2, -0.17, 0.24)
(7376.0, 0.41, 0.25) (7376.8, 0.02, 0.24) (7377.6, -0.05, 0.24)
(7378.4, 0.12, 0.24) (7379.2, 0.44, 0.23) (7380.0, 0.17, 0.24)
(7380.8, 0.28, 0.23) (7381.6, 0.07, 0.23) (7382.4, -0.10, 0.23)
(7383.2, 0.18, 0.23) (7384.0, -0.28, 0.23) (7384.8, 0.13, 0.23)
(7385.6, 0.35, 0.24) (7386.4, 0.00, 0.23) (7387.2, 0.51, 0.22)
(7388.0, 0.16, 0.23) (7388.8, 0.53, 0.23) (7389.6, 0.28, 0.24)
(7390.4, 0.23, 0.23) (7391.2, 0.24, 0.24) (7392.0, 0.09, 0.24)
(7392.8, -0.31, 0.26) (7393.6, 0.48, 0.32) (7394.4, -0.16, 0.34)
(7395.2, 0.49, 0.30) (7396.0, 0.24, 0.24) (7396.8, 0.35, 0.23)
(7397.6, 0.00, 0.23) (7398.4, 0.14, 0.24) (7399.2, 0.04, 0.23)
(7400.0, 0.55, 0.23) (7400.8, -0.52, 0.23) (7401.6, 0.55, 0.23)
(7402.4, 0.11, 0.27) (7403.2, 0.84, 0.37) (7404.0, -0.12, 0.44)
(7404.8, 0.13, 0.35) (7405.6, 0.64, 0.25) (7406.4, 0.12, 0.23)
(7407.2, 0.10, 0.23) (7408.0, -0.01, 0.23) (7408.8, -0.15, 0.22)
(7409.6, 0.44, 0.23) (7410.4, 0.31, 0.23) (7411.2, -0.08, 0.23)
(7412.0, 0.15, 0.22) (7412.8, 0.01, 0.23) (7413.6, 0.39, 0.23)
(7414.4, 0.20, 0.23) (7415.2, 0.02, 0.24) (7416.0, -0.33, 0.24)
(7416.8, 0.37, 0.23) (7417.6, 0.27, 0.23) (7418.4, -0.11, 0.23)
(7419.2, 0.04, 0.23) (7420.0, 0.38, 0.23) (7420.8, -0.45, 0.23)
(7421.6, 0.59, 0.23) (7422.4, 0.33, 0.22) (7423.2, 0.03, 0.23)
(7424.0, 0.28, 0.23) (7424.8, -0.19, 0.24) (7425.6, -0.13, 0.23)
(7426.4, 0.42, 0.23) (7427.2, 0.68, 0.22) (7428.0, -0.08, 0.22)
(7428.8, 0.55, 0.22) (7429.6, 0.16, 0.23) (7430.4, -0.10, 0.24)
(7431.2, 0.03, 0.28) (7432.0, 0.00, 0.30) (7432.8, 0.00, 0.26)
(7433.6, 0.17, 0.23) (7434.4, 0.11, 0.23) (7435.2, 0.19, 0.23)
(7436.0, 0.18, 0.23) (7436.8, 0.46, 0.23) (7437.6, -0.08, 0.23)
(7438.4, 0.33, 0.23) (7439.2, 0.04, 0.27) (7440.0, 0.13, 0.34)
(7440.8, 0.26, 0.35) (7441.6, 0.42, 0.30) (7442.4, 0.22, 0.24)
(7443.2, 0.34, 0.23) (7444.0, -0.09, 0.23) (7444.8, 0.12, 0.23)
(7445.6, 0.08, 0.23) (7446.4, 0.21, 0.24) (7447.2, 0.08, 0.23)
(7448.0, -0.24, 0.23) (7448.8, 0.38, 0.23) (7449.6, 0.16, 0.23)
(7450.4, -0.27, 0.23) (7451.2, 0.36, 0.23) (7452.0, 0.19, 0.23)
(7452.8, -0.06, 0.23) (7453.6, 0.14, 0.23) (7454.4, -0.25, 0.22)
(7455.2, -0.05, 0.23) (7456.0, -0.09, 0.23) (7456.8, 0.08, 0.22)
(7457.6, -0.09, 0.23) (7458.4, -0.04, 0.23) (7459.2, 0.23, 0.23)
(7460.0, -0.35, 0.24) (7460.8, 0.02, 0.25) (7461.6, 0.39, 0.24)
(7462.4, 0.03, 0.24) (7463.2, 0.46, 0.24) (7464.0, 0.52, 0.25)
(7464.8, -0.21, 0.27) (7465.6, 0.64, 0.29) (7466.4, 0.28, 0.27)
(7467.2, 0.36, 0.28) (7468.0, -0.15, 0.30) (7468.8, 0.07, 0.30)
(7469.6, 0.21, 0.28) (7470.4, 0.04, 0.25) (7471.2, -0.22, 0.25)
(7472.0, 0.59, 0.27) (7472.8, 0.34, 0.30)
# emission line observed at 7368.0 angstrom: [O II]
